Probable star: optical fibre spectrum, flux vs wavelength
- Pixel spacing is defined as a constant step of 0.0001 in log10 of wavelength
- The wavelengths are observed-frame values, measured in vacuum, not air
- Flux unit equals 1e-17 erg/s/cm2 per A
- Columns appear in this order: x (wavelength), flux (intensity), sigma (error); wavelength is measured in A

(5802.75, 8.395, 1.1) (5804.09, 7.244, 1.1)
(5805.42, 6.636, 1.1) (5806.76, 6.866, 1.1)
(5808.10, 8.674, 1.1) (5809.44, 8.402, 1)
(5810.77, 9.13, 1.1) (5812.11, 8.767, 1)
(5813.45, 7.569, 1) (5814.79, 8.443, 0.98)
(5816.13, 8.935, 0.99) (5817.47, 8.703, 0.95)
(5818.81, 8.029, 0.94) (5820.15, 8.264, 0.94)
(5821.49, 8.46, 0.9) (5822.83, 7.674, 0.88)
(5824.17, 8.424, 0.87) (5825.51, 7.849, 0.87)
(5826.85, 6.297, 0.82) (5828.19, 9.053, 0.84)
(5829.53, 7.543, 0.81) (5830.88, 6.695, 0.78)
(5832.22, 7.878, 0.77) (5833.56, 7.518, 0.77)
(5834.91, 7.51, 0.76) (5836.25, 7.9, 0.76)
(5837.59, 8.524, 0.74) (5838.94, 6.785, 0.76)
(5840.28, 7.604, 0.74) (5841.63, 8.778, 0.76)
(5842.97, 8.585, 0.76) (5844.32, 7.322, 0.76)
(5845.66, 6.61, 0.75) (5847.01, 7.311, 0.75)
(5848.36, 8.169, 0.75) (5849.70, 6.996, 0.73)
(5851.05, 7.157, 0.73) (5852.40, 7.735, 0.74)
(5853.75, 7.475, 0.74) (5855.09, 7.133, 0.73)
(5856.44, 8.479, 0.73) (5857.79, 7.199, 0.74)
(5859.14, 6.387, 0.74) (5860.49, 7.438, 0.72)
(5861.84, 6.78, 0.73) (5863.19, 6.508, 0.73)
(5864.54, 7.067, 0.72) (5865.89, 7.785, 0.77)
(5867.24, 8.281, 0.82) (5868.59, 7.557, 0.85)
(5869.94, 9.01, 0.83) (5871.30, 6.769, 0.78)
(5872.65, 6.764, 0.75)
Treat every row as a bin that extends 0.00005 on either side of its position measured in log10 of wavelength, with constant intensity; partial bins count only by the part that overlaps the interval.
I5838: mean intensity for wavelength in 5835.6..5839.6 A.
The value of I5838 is 7.74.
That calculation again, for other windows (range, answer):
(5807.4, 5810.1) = 8.5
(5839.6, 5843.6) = 8.32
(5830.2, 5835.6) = 7.4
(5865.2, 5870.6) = 8.16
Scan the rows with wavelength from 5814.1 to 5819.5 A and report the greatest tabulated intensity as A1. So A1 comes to 8.935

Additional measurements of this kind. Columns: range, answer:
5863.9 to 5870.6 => 9.01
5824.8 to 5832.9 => 9.053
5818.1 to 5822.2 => 8.46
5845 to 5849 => 8.169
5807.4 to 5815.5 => 9.13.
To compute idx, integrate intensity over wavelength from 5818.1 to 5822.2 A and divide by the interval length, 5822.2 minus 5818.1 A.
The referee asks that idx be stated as 8.25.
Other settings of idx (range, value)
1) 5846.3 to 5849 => 7.7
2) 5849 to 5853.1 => 7.3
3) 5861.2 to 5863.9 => 6.65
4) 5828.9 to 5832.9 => 7.37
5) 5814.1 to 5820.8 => 8.47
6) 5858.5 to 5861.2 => 6.91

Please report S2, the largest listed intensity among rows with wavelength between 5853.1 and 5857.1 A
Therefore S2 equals 8.479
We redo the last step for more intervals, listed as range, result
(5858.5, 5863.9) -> 7.438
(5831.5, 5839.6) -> 8.524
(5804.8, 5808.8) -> 8.674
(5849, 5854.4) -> 7.735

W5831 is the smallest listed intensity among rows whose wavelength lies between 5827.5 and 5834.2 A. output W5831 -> 6.695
